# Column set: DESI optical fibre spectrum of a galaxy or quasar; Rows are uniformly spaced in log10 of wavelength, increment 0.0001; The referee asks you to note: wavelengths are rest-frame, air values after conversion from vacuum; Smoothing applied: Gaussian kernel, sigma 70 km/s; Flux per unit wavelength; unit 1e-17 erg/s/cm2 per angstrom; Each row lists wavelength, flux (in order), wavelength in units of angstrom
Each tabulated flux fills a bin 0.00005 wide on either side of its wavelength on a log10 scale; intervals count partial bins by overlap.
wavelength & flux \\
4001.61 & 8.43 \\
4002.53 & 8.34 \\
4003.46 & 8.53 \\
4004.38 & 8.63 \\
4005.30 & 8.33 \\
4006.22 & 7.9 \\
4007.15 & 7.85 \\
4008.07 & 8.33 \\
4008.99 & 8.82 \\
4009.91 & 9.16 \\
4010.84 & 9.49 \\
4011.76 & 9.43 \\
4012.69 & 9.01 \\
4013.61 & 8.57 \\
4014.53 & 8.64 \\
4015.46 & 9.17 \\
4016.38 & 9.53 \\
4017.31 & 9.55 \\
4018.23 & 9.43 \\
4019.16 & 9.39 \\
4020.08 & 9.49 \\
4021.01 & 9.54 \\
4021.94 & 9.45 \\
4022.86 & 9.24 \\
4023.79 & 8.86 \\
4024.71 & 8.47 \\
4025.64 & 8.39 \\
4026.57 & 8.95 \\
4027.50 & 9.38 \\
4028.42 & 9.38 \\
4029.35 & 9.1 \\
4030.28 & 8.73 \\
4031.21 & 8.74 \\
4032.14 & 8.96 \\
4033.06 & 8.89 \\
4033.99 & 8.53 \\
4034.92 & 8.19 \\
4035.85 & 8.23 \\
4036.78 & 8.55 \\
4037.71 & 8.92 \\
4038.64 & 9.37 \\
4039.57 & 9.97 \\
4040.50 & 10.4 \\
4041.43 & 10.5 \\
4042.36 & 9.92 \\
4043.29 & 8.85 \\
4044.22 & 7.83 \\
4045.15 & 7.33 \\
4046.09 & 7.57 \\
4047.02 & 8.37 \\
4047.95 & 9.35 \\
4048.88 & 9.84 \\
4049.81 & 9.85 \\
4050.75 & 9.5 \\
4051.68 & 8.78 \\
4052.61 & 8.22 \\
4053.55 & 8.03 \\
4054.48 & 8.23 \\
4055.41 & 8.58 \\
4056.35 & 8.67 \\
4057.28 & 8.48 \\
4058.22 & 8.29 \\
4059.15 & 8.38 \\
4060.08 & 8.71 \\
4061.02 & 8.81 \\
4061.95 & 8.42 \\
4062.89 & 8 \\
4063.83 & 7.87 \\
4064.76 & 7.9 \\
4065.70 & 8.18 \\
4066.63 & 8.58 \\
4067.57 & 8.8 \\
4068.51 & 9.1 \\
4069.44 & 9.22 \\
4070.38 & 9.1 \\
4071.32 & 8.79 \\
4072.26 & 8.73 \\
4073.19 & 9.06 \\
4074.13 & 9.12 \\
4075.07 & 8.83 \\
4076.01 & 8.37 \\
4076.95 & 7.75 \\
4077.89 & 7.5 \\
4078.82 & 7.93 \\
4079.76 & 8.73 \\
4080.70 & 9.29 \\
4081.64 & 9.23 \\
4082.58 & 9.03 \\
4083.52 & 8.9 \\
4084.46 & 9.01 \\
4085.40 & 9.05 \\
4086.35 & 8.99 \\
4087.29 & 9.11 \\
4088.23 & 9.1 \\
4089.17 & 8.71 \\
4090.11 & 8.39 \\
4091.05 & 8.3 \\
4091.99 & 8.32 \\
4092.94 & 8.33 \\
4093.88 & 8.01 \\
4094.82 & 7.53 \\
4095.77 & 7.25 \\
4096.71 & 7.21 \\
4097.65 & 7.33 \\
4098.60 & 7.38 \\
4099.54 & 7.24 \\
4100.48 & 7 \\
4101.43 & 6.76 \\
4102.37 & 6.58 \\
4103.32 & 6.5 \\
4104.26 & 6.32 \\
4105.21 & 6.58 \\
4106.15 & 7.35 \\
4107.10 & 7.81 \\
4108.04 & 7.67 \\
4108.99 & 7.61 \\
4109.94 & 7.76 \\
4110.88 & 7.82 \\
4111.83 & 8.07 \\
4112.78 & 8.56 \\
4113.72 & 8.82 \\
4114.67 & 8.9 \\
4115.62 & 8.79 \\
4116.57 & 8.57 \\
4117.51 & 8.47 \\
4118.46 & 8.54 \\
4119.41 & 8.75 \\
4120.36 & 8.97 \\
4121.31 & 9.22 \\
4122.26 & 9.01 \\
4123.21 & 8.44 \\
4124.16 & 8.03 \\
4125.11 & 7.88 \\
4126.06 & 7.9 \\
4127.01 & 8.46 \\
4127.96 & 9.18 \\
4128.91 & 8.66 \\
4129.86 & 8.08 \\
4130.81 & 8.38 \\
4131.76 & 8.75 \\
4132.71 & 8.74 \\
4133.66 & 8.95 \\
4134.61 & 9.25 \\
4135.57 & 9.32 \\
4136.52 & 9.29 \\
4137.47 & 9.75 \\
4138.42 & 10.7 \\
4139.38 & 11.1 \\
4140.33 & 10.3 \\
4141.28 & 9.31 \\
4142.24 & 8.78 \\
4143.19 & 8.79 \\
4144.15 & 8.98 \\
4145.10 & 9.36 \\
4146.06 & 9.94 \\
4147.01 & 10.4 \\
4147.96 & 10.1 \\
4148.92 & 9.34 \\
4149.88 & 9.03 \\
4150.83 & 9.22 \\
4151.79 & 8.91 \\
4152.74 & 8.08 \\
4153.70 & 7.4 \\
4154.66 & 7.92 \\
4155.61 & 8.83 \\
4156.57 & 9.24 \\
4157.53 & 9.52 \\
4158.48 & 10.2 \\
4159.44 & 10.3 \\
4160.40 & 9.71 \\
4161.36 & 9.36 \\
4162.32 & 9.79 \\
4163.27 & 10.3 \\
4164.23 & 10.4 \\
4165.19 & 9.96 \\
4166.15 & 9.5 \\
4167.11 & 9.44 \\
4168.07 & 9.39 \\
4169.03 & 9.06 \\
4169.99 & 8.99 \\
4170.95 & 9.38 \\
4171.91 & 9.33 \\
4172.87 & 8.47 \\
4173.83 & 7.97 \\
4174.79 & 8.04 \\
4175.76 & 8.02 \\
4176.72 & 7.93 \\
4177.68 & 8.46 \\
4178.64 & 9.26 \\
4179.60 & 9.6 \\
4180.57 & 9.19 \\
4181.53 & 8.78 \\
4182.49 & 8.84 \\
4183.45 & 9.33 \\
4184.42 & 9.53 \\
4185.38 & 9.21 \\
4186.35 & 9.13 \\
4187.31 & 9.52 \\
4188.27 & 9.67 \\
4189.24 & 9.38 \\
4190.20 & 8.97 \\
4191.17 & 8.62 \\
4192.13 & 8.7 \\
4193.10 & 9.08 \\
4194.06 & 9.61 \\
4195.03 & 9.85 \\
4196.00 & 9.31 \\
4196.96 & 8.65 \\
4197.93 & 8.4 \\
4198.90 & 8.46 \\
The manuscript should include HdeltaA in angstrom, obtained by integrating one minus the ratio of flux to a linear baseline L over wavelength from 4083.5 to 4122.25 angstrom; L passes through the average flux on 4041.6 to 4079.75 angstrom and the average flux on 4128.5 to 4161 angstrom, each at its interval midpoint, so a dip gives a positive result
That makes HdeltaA 3.8 angstrom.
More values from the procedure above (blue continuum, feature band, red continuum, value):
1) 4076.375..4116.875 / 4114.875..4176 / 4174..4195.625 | -3.8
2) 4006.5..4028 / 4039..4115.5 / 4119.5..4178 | 5.9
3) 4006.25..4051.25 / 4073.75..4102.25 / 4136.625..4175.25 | 2.9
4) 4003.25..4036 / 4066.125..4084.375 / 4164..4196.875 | 0.5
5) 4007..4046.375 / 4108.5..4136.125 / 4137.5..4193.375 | 1.9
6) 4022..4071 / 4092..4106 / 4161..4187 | 2.7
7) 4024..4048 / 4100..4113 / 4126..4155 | 2.5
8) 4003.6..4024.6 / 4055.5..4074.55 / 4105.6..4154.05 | 0.6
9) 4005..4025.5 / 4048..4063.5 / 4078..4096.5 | 0.1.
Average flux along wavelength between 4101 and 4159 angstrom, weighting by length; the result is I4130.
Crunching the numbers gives 8.66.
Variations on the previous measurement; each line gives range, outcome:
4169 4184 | 8.78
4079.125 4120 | 8.09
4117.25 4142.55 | 8.98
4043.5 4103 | 8.39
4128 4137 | 8.85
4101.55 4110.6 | 7.14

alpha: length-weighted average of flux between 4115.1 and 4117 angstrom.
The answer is 8.67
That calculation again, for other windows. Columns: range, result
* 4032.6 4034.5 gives 8.71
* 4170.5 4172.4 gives 9.36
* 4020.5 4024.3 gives 9.27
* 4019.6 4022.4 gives 9.49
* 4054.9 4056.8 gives 8.6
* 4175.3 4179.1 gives 8.43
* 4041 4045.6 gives 8.89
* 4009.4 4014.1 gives 9.13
